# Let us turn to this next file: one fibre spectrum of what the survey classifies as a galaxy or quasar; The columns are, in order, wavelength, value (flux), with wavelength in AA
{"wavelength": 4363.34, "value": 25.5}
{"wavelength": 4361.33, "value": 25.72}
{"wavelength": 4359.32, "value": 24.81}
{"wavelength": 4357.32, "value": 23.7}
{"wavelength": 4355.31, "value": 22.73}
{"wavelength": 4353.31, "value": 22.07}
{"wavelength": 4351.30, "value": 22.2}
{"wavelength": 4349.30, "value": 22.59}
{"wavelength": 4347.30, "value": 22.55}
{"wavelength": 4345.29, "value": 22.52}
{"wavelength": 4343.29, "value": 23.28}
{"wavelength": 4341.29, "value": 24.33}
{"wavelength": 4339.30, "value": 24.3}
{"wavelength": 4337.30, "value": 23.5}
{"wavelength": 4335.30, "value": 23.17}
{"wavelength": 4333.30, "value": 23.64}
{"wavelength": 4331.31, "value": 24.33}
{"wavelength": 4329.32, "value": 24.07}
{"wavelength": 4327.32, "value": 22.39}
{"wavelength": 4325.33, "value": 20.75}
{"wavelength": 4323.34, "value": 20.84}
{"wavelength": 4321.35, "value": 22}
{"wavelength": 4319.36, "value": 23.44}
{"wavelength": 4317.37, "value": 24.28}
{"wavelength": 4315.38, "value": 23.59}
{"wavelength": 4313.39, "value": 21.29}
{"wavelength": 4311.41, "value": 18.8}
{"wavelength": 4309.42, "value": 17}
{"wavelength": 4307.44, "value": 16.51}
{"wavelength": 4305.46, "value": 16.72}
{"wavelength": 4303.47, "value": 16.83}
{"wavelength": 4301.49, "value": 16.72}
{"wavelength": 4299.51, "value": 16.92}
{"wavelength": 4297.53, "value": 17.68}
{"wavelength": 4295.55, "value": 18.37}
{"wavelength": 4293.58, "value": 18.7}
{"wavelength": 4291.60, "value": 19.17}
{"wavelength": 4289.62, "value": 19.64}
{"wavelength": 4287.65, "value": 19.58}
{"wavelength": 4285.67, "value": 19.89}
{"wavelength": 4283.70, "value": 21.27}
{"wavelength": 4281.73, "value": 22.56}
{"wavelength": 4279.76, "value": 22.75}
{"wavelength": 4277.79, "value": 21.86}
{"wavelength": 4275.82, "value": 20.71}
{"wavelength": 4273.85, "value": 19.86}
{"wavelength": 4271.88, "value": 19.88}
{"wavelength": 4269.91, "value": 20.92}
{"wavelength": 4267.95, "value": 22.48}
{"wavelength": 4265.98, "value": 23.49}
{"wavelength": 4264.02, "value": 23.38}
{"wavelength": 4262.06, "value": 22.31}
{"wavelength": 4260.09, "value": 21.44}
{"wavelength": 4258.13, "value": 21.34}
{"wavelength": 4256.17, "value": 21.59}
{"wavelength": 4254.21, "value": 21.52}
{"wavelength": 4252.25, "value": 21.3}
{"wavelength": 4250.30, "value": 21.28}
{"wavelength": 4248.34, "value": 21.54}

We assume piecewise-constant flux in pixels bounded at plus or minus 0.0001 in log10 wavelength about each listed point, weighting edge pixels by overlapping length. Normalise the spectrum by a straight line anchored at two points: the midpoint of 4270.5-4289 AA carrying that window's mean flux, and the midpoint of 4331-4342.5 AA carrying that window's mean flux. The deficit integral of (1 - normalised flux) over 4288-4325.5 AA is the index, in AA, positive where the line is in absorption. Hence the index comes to 4.9 AA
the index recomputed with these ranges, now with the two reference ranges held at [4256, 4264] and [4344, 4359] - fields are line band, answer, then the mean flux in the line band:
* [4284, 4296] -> 1.50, 19.4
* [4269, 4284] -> 0.55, 21.2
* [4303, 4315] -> 2.23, 18.2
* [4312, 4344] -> -0.71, 23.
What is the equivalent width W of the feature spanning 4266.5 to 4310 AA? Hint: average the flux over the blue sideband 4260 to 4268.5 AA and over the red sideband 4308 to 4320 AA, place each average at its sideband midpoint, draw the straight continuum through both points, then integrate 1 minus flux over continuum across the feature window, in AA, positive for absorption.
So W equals 5.10 AA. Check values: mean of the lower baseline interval 22.7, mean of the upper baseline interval 21.2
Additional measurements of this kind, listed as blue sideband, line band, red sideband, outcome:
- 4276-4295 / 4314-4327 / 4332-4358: -0.2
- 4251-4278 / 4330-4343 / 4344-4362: -0.6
